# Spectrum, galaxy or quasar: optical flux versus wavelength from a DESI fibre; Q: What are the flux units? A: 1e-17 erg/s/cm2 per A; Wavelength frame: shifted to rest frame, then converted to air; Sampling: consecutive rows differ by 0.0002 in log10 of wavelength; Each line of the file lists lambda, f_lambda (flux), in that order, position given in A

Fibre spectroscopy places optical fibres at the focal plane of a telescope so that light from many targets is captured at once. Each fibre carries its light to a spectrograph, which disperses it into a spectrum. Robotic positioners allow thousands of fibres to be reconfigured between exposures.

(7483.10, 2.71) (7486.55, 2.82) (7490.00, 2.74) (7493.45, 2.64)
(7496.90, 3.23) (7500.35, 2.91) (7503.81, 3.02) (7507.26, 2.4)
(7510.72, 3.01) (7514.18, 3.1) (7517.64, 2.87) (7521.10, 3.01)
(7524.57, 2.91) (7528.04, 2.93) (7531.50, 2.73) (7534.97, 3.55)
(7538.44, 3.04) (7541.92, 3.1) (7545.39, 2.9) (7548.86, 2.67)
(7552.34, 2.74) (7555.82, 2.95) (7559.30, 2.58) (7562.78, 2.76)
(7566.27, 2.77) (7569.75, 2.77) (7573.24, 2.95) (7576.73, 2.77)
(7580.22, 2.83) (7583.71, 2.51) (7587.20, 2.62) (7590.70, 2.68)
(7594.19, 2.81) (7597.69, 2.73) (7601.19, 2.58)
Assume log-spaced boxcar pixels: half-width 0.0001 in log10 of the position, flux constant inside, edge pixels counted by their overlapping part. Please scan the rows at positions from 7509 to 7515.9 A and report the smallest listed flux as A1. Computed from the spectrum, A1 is 3.01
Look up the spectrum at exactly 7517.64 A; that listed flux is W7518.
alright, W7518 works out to 2.87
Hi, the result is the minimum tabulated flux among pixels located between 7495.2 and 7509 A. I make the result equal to 2.4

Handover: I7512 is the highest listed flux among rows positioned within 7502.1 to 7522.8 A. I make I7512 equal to 3.1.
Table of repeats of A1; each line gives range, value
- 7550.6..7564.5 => 2.58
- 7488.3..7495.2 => 2.64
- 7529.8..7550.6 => 2.67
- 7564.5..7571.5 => 2.77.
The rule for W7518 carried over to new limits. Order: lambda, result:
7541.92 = 3.1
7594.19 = 2.81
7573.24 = 2.95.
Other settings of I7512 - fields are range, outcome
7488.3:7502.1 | 3.23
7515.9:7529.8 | 3.01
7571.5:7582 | 2.95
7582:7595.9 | 2.81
